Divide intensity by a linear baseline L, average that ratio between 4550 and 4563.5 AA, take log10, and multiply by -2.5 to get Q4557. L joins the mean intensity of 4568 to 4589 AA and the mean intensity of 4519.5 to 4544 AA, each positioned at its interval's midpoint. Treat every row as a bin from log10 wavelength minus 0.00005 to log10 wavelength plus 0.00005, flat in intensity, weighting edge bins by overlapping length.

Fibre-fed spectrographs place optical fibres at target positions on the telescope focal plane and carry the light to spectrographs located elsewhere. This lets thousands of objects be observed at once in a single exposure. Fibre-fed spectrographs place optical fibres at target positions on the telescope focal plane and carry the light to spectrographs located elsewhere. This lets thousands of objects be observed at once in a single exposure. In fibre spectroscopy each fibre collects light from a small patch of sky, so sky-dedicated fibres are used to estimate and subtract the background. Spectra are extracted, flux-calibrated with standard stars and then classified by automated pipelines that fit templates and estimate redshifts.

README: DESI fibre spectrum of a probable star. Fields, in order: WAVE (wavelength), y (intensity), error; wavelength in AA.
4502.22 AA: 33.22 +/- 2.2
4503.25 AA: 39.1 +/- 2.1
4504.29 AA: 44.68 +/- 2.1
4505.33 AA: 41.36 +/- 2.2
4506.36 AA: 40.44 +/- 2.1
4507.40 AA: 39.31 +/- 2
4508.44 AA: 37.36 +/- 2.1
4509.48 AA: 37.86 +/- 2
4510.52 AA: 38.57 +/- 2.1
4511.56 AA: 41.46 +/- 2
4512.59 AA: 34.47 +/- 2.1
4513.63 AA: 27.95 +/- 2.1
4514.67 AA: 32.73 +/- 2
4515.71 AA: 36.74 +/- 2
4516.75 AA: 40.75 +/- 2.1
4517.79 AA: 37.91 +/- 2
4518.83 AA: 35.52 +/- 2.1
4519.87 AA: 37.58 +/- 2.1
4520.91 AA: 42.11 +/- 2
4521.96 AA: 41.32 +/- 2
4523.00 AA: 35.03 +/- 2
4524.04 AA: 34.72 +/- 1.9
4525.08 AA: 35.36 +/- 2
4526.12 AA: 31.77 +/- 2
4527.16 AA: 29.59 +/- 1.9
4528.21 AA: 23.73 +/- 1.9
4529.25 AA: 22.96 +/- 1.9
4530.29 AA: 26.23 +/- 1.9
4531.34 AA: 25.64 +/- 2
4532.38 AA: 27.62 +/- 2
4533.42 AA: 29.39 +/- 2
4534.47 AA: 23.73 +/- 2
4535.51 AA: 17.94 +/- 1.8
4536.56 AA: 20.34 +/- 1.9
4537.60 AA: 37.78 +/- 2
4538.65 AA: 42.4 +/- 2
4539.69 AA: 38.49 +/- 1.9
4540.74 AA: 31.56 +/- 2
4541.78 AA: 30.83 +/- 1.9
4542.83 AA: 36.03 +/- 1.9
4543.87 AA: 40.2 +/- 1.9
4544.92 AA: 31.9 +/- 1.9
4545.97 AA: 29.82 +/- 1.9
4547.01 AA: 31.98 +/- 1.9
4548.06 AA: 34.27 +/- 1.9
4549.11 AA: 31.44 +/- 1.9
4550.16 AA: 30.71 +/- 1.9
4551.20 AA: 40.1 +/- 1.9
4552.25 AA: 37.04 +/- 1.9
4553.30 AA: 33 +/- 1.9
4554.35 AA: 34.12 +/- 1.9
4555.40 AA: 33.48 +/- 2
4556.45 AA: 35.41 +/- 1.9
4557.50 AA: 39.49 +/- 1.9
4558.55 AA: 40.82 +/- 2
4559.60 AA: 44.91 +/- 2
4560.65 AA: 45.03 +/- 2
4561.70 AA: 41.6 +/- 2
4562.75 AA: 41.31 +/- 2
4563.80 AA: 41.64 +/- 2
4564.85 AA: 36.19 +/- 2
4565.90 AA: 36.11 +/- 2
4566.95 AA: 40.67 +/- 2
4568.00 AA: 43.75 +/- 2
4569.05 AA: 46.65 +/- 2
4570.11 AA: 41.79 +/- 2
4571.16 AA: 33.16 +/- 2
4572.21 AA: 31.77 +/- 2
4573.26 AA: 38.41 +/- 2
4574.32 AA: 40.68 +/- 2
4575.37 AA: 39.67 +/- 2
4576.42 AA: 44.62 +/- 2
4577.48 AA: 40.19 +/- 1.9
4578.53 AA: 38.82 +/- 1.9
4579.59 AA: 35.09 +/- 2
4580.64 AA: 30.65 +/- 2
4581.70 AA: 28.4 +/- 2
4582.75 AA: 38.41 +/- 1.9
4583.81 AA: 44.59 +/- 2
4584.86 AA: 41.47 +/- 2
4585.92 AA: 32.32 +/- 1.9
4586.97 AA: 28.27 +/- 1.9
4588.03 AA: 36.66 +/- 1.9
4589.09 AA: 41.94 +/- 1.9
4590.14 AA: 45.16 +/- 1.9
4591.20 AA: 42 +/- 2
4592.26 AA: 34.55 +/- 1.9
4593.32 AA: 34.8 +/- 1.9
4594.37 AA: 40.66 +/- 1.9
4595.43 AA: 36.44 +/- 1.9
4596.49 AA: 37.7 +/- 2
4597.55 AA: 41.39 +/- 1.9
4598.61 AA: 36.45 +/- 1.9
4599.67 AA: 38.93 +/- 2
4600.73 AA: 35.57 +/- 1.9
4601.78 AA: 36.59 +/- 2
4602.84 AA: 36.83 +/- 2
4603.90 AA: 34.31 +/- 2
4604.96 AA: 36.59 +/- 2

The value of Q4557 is -0.107 mag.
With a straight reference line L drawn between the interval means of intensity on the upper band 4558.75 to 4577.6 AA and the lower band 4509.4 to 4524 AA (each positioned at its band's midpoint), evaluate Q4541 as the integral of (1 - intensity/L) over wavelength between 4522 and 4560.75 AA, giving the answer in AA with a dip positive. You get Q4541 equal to 5.9 AA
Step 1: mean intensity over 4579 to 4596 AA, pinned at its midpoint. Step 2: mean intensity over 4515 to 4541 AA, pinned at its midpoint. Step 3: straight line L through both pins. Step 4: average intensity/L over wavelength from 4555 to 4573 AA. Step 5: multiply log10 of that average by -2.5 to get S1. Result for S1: -0.13 mag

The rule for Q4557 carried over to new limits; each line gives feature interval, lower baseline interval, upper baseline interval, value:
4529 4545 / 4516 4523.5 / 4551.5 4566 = 0.264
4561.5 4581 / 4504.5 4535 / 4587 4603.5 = -0.066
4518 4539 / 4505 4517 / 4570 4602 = 0.202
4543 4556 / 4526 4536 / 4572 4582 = -0.129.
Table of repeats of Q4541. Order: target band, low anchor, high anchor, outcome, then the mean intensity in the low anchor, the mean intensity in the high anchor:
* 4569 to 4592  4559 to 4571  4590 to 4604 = 1.0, 41.5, 37.9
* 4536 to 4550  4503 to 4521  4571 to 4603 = 1.6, 38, 37.6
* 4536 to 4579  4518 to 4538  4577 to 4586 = -4.1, 30.5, 36.9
